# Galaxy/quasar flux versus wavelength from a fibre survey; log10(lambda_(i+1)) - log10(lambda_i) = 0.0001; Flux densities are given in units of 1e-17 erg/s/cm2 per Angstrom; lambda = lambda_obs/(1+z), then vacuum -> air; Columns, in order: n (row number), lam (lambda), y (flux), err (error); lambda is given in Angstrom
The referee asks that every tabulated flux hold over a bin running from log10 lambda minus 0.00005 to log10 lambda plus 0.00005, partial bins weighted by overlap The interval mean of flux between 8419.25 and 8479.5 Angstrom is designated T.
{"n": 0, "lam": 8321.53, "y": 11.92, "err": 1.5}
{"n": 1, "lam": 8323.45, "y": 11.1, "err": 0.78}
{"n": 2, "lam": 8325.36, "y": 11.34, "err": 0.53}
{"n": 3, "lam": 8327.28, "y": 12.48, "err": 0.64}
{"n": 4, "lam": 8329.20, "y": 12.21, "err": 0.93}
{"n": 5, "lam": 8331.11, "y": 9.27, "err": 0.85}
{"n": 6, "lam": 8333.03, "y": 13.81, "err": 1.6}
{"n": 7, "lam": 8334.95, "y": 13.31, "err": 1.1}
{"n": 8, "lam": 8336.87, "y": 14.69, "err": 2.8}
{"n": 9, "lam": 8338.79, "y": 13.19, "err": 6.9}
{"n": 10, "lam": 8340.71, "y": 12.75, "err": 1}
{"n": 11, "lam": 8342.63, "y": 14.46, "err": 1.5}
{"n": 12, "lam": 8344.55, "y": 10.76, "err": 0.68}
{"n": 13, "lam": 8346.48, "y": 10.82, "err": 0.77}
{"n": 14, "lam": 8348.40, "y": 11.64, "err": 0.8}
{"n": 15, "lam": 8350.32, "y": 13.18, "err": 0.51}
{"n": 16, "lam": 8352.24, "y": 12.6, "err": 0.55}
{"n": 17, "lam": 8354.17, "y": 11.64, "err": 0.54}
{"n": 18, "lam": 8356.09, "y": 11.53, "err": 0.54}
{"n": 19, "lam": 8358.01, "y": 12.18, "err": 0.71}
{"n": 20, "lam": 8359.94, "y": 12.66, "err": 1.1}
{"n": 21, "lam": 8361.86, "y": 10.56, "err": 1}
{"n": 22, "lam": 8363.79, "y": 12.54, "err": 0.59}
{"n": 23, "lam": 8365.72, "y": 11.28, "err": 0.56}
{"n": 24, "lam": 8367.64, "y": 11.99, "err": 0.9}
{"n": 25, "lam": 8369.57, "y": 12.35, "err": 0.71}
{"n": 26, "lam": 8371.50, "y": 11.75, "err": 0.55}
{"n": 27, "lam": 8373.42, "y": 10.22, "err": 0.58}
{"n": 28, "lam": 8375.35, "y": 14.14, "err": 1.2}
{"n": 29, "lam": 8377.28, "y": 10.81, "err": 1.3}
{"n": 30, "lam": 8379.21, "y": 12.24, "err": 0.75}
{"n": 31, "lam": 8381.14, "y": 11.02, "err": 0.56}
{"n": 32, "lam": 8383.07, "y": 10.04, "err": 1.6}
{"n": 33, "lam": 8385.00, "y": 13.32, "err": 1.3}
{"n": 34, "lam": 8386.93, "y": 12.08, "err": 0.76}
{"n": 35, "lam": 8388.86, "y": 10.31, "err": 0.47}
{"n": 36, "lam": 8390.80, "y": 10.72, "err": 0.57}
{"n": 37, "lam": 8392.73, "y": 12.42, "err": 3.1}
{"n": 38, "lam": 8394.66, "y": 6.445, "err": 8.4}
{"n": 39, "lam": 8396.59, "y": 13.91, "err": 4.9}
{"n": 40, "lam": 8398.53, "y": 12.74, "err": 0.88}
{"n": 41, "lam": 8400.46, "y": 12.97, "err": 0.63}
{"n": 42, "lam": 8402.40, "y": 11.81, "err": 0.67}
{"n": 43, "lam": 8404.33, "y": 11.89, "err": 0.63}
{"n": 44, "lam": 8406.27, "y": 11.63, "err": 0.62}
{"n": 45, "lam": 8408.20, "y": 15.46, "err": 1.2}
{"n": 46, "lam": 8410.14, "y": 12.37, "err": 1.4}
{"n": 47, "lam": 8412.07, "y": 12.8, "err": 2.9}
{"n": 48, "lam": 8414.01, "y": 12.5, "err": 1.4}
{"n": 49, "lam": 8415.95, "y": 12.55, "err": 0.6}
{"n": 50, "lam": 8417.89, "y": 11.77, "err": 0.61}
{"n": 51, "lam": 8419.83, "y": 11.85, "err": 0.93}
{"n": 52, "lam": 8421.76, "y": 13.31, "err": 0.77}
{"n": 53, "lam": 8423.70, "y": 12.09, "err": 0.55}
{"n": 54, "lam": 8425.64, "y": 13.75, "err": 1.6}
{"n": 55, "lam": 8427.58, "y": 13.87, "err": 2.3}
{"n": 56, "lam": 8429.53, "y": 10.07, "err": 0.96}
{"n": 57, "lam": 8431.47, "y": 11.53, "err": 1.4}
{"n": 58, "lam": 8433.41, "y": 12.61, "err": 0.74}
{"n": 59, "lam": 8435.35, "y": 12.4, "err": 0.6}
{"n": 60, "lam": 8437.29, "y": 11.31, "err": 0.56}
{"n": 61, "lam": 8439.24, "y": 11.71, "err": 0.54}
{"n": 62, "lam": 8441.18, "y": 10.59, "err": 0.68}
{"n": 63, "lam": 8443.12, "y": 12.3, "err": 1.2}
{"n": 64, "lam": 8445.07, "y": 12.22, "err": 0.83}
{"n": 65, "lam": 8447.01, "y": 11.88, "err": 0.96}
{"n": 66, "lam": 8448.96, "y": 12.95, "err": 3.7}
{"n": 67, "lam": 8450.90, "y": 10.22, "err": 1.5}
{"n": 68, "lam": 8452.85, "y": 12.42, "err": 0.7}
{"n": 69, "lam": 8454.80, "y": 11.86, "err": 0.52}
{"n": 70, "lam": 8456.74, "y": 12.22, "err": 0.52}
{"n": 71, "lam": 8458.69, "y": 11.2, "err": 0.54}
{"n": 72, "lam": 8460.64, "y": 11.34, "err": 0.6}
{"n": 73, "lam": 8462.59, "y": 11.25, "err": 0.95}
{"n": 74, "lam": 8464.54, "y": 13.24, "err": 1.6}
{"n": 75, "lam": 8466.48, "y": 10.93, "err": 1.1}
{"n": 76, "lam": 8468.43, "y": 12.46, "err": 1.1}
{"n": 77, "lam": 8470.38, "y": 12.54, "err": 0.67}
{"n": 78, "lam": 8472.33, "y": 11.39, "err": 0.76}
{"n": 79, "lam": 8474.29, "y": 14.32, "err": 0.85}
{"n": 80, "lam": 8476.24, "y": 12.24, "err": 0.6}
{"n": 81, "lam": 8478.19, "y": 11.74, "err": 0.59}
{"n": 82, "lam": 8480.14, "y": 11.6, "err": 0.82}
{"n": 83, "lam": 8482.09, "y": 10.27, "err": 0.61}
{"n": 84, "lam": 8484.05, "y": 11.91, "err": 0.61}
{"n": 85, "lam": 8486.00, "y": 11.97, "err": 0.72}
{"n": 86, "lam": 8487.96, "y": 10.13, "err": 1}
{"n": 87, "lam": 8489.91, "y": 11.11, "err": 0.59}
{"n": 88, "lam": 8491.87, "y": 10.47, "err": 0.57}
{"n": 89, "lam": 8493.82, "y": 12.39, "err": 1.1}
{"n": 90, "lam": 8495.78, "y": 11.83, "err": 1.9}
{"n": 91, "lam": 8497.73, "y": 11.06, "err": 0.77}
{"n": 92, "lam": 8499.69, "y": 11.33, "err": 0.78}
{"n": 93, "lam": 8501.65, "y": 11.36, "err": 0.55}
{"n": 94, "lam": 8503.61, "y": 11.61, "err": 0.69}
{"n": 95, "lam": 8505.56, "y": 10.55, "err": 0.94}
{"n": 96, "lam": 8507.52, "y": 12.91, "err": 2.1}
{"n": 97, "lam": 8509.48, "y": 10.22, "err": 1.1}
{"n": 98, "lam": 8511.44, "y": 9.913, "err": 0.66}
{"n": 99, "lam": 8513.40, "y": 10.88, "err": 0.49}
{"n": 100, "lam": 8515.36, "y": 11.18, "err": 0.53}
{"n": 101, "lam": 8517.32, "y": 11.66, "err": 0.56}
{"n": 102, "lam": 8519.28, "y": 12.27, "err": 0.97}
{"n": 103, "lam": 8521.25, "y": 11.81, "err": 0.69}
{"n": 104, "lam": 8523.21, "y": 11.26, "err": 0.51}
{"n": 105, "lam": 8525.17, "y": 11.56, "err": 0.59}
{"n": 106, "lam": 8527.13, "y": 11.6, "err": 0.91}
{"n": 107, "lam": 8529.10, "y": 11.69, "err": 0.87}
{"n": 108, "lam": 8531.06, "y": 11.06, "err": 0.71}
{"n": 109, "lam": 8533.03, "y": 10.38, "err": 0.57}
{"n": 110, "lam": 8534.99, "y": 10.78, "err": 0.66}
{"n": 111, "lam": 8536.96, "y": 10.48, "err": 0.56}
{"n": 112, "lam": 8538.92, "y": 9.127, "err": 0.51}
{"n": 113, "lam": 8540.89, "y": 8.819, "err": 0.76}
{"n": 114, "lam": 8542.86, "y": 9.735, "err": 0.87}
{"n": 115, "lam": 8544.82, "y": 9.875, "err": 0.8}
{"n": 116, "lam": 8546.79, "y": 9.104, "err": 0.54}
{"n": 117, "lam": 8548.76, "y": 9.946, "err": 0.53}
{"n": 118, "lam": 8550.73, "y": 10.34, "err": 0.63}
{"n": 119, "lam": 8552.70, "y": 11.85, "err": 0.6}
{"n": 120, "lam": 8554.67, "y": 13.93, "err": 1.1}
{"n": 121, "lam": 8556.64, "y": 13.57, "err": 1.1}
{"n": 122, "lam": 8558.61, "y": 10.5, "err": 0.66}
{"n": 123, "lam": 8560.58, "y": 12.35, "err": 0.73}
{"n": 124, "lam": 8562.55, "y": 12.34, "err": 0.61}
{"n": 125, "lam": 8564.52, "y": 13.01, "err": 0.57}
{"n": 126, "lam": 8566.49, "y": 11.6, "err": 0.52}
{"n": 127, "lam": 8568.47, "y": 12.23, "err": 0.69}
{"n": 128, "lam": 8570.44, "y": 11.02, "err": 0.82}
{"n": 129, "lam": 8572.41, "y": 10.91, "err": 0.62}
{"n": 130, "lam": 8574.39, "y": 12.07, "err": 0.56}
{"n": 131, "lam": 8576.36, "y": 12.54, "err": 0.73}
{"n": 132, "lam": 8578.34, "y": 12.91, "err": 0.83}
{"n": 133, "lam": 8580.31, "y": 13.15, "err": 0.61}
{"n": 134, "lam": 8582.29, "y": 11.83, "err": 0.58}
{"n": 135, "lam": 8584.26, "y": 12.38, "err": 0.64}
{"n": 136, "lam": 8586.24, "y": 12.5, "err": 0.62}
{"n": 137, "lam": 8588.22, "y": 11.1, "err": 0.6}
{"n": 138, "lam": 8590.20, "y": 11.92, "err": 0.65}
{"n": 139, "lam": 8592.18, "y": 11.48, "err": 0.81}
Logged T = 12.1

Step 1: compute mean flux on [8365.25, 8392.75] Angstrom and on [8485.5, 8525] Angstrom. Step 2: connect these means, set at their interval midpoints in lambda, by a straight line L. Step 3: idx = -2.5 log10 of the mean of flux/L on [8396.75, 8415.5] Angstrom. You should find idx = -0.11 mag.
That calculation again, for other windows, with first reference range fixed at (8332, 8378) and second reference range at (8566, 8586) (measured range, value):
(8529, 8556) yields 0.15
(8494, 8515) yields 0.09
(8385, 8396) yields 0.14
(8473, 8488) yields 0.03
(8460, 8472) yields 0.02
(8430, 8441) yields 0.04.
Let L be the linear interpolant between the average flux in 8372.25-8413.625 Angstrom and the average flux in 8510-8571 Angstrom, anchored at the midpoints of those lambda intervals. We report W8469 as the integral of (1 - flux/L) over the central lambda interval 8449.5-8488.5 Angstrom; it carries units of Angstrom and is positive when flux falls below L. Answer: -1.0 Angstrom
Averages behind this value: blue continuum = 11.9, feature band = 11.8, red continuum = 11.2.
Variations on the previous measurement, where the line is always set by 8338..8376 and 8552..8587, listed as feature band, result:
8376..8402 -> 1.3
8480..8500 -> 1.5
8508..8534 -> 2.1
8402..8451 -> -0.4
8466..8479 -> -0.1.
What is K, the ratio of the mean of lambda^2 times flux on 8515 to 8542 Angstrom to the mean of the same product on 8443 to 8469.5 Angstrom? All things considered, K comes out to 0.94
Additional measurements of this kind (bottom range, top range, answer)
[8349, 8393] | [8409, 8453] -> 1.04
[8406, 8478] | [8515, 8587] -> 0.96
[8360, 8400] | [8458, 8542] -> 1.01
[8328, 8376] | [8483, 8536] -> 0.96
